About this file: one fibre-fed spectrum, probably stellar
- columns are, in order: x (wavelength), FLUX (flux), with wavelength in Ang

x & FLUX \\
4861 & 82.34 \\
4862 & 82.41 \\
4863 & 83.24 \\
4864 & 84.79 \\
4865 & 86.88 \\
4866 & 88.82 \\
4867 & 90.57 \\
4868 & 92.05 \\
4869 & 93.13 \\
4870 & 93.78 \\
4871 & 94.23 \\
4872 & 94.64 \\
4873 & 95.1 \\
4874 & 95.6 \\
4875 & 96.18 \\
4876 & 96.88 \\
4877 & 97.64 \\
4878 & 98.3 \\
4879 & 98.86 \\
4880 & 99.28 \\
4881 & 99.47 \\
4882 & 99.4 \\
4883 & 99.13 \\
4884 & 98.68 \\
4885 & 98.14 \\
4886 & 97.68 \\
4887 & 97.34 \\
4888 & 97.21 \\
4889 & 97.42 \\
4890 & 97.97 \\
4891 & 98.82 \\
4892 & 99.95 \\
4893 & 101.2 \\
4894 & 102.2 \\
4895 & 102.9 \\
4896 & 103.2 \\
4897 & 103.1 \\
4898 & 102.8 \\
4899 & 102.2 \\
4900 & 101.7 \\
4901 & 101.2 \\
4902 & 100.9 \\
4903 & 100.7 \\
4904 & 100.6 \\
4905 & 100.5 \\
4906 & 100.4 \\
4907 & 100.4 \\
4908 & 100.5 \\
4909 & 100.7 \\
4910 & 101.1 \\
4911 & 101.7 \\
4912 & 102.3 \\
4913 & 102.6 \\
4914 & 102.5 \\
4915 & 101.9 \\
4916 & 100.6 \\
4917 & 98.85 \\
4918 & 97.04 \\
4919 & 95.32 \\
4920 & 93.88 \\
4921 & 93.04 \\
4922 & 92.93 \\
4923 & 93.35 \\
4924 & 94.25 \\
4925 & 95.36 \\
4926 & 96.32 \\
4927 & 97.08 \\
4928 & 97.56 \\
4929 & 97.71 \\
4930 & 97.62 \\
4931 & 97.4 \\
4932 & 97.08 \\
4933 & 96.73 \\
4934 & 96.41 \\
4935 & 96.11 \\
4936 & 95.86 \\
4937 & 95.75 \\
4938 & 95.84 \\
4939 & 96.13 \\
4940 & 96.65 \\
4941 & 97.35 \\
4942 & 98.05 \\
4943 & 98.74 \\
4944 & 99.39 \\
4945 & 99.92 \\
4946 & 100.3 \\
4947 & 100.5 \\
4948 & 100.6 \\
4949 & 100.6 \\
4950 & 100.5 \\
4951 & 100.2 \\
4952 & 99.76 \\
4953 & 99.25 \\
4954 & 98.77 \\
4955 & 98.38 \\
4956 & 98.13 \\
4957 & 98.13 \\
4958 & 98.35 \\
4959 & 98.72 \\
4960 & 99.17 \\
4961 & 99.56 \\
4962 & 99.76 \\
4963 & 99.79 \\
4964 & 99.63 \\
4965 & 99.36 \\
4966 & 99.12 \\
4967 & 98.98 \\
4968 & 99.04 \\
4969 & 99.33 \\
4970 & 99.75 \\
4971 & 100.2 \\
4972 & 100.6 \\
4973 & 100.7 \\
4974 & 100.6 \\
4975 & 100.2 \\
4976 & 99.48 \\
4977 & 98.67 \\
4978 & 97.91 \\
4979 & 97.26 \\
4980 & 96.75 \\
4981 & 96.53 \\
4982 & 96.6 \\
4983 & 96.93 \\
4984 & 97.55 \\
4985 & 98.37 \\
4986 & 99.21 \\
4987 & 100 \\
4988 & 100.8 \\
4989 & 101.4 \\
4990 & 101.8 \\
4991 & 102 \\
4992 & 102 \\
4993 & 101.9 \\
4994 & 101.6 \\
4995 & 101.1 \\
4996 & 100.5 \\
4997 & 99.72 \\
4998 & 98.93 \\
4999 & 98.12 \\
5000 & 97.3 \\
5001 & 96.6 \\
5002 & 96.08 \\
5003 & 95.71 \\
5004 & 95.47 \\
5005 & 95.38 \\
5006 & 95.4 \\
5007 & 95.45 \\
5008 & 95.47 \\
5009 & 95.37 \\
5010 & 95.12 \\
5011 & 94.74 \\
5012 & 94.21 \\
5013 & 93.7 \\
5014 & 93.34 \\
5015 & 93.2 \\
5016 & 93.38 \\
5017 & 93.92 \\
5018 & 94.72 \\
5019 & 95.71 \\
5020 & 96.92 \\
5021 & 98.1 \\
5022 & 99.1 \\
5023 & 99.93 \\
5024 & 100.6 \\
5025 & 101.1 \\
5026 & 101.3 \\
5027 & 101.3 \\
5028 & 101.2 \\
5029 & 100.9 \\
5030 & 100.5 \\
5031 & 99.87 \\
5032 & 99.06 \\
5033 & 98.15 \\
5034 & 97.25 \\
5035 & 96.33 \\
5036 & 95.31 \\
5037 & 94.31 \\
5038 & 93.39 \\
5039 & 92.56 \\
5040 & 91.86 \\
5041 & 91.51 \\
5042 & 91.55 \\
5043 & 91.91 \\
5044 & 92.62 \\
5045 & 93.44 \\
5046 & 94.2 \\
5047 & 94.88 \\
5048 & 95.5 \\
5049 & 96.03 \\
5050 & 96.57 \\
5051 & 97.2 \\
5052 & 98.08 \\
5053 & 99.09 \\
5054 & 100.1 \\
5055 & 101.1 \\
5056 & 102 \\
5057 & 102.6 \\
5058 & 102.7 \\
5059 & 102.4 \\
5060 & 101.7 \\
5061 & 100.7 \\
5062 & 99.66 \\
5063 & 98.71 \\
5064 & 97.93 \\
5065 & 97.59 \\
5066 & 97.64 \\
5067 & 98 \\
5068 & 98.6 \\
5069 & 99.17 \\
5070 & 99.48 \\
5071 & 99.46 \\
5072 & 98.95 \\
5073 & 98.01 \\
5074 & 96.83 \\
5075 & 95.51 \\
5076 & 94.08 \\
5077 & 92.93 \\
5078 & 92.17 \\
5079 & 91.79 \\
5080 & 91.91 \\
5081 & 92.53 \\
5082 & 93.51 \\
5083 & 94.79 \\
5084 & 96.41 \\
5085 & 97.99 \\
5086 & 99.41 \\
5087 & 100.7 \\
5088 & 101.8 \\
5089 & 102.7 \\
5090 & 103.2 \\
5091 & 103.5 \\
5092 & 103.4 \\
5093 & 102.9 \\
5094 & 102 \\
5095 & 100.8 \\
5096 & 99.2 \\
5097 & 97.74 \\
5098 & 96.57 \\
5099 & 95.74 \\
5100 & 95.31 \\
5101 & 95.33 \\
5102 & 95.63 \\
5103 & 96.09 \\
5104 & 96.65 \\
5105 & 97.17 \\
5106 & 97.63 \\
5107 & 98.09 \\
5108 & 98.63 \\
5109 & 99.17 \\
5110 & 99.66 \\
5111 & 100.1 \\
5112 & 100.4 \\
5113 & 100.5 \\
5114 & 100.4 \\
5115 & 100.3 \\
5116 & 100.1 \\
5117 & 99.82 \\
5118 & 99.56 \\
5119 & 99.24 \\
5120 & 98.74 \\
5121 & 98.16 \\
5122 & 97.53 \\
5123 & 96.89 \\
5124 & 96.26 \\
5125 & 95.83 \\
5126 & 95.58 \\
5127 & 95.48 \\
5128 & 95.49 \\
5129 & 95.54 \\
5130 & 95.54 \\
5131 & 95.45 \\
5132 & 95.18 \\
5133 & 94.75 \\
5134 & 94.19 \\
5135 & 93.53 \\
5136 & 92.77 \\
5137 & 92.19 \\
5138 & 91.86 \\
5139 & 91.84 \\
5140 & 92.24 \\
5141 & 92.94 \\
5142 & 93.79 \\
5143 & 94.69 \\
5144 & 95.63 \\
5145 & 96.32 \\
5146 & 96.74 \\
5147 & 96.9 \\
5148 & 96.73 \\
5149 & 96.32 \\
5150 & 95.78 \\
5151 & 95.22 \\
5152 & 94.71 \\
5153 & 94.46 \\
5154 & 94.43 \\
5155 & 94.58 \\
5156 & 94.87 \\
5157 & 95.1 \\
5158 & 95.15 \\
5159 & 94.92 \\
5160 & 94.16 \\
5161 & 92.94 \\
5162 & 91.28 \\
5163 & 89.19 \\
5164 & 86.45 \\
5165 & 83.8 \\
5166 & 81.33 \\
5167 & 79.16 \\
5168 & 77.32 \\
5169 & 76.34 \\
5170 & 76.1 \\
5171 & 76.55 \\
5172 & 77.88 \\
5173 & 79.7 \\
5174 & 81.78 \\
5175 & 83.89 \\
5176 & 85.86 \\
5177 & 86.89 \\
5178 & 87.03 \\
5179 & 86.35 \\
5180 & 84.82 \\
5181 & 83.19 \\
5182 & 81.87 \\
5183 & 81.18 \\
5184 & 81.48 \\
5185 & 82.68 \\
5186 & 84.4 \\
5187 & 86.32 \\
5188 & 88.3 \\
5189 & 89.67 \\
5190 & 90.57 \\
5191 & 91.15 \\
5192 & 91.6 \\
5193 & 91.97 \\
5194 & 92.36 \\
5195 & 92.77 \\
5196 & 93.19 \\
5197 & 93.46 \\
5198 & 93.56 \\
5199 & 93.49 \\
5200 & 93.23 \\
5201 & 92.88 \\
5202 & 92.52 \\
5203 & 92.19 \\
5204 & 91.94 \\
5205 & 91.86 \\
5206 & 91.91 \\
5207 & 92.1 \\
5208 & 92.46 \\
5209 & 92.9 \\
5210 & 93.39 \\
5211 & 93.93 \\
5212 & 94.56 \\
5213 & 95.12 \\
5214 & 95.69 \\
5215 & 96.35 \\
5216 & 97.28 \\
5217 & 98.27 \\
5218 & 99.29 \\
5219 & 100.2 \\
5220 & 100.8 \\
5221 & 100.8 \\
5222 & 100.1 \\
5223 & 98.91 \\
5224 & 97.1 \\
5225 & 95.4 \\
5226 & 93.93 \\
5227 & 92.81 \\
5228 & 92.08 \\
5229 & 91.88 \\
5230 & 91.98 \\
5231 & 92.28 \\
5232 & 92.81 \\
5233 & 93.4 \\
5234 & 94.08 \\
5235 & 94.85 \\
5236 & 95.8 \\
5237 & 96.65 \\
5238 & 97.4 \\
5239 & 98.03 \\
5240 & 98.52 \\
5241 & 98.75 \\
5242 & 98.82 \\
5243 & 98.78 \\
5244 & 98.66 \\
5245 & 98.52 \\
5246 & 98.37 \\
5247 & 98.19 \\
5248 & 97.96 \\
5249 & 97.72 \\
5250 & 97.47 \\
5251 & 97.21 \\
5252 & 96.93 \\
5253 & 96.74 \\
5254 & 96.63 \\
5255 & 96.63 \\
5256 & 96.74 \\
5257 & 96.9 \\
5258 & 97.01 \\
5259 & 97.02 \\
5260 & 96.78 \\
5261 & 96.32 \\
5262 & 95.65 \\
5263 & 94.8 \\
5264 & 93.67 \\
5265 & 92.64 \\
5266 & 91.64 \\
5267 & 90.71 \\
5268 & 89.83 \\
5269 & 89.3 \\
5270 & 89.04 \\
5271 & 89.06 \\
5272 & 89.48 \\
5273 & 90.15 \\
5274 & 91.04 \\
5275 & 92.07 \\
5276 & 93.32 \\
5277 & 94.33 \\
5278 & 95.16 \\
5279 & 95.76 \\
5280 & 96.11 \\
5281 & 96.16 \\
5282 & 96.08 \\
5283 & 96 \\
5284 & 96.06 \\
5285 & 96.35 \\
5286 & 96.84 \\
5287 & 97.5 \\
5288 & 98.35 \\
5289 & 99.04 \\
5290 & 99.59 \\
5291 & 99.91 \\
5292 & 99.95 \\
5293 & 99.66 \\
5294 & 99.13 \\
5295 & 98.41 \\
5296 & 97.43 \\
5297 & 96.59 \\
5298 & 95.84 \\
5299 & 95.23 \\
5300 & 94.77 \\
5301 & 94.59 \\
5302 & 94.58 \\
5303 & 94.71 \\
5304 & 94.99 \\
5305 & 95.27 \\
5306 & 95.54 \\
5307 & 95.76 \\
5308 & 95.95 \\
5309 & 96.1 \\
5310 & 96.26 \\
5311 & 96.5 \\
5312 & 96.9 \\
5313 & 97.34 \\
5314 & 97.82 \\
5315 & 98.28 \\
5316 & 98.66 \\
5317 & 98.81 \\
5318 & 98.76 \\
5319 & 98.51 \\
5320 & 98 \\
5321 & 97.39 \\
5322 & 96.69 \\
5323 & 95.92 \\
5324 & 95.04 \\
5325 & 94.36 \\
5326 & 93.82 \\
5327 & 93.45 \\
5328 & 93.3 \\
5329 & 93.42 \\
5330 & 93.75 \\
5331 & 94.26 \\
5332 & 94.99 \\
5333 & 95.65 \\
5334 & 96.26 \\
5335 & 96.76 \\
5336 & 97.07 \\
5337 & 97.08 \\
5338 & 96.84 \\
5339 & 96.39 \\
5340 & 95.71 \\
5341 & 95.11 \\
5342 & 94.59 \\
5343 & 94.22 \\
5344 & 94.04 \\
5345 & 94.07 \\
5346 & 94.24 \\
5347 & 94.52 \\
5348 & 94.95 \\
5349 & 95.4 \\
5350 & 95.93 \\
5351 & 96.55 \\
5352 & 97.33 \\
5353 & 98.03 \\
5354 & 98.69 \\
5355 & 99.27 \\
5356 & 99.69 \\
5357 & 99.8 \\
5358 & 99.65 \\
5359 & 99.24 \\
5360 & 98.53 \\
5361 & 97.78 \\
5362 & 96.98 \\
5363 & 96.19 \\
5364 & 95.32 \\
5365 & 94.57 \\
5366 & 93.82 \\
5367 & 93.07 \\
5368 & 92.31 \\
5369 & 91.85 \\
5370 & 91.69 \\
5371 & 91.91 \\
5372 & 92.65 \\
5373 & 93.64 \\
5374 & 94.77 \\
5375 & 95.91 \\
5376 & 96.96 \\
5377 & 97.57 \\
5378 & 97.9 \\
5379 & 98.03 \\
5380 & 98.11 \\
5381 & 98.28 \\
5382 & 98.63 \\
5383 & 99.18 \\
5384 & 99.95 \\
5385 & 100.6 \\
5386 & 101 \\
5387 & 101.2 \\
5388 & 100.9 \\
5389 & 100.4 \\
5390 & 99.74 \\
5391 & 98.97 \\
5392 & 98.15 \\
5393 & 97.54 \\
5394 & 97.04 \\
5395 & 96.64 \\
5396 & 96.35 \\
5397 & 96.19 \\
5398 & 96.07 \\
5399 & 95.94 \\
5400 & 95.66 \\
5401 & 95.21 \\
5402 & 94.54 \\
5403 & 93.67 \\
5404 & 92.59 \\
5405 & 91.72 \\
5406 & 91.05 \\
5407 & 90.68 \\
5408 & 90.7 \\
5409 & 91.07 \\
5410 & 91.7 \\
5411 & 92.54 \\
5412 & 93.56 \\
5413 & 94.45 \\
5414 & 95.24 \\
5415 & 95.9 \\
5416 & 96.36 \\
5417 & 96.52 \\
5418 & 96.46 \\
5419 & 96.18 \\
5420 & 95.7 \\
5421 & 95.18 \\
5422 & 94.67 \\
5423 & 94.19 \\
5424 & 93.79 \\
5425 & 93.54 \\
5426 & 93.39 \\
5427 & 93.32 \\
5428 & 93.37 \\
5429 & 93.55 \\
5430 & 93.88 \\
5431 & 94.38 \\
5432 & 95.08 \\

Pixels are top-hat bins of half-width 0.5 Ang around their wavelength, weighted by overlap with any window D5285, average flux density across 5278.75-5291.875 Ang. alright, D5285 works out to 97.3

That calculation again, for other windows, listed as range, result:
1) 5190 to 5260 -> 95.4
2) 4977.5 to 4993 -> 99.1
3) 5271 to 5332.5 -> 95.9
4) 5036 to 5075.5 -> 97.2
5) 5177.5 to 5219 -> 91.1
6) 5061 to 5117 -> 98.1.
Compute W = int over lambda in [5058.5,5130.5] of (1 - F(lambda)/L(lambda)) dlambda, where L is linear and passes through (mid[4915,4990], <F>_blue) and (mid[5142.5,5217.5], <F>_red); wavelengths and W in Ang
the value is -3.8 Ang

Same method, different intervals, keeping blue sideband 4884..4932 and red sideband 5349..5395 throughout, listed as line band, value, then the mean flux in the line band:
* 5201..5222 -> 0.6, 95.2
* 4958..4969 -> 0.0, 99.3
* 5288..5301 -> 0.0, 97.8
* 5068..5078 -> 0.1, 97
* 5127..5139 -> 0.5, 94.2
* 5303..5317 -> 0.1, 96.6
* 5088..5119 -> -0.3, 99.3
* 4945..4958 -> -0.1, 99.6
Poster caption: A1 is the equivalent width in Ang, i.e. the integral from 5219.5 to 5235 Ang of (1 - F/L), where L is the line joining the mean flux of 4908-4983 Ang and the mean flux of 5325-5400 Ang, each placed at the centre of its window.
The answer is 0.3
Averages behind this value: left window 98.4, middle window 95.2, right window 96.4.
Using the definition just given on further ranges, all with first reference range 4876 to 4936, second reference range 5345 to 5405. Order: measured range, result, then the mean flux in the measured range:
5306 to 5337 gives 0.2 Ang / 96.2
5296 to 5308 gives 0.2 Ang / 95.4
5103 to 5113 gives -0.1 Ang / 98.6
